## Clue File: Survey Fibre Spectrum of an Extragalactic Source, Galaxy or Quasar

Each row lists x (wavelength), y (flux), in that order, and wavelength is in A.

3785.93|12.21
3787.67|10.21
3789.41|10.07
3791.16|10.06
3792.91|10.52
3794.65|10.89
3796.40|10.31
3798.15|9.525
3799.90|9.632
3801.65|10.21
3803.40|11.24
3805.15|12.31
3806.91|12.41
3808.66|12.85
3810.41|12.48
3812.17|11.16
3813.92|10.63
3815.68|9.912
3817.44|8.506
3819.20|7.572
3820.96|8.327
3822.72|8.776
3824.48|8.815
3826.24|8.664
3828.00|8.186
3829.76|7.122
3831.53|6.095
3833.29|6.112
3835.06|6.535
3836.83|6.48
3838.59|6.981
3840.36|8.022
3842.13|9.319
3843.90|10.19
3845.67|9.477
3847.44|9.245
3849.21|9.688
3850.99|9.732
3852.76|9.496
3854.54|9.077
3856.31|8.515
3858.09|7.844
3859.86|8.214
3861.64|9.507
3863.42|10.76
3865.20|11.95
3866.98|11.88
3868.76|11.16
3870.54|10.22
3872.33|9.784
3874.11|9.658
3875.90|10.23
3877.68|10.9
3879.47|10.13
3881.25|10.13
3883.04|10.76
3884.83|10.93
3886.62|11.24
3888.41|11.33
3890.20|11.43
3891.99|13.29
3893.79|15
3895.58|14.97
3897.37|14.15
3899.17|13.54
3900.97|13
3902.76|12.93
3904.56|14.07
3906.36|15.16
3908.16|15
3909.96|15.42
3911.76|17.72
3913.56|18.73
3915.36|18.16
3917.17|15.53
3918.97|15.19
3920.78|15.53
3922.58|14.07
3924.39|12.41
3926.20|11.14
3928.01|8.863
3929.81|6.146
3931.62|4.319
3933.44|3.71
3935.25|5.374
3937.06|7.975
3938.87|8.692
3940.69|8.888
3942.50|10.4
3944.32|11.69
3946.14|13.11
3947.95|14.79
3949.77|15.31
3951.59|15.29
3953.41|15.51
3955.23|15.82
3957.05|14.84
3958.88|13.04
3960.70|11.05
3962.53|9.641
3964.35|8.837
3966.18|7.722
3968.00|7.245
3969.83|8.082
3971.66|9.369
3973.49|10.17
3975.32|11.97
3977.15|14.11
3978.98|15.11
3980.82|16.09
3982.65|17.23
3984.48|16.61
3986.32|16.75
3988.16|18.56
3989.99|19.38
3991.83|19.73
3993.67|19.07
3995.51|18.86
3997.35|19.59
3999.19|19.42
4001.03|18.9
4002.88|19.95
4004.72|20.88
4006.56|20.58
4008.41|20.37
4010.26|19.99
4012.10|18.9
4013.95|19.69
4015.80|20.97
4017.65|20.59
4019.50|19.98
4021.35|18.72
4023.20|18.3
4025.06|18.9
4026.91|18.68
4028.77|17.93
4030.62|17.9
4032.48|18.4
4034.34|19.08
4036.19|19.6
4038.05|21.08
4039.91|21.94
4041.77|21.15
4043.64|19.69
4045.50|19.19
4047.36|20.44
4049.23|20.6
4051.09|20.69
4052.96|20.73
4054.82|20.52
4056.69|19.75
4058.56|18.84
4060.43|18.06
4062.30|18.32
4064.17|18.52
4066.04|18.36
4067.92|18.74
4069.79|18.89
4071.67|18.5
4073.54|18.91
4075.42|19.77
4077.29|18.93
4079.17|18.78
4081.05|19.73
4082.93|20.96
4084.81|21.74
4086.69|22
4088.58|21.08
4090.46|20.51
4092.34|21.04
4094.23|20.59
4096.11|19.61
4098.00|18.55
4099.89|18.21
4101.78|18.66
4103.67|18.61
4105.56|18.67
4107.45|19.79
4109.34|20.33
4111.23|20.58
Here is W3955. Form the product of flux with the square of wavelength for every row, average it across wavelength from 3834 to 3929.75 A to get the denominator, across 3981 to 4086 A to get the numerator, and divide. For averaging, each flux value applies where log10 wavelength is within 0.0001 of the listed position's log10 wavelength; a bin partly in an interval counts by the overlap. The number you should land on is 1.8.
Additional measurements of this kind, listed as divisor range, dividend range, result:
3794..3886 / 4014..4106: 2.28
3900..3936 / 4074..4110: 1.71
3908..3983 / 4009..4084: 1.70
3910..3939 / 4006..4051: 1.78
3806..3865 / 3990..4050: 2.39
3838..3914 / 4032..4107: 1.90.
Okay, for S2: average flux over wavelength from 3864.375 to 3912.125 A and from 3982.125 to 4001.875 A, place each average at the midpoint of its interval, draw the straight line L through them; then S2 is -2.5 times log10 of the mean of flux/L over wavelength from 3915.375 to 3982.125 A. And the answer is 0.36 mag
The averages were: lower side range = 12.4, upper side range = 18.6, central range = 11.4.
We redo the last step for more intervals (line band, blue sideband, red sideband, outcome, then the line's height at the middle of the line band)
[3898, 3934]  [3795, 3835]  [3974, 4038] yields 0.085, 14.3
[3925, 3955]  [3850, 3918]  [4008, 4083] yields 0.400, 14.7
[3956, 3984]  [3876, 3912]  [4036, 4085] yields 0.339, 16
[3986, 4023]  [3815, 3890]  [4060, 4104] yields -0.217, 16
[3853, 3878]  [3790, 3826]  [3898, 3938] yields 0.150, 11.4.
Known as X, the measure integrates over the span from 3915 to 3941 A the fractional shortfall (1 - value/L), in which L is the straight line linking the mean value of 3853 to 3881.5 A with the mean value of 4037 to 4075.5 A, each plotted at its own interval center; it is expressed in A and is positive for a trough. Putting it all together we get 5.4 A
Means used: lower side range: 9.99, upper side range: 19.6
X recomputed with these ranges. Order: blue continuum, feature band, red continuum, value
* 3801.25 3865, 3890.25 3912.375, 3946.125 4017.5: -3.84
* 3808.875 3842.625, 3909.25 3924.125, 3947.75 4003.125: -4.71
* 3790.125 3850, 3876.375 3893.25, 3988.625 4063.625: 1.89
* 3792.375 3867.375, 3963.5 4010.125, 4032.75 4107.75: 1.11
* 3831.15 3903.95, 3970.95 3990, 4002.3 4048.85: 2.46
